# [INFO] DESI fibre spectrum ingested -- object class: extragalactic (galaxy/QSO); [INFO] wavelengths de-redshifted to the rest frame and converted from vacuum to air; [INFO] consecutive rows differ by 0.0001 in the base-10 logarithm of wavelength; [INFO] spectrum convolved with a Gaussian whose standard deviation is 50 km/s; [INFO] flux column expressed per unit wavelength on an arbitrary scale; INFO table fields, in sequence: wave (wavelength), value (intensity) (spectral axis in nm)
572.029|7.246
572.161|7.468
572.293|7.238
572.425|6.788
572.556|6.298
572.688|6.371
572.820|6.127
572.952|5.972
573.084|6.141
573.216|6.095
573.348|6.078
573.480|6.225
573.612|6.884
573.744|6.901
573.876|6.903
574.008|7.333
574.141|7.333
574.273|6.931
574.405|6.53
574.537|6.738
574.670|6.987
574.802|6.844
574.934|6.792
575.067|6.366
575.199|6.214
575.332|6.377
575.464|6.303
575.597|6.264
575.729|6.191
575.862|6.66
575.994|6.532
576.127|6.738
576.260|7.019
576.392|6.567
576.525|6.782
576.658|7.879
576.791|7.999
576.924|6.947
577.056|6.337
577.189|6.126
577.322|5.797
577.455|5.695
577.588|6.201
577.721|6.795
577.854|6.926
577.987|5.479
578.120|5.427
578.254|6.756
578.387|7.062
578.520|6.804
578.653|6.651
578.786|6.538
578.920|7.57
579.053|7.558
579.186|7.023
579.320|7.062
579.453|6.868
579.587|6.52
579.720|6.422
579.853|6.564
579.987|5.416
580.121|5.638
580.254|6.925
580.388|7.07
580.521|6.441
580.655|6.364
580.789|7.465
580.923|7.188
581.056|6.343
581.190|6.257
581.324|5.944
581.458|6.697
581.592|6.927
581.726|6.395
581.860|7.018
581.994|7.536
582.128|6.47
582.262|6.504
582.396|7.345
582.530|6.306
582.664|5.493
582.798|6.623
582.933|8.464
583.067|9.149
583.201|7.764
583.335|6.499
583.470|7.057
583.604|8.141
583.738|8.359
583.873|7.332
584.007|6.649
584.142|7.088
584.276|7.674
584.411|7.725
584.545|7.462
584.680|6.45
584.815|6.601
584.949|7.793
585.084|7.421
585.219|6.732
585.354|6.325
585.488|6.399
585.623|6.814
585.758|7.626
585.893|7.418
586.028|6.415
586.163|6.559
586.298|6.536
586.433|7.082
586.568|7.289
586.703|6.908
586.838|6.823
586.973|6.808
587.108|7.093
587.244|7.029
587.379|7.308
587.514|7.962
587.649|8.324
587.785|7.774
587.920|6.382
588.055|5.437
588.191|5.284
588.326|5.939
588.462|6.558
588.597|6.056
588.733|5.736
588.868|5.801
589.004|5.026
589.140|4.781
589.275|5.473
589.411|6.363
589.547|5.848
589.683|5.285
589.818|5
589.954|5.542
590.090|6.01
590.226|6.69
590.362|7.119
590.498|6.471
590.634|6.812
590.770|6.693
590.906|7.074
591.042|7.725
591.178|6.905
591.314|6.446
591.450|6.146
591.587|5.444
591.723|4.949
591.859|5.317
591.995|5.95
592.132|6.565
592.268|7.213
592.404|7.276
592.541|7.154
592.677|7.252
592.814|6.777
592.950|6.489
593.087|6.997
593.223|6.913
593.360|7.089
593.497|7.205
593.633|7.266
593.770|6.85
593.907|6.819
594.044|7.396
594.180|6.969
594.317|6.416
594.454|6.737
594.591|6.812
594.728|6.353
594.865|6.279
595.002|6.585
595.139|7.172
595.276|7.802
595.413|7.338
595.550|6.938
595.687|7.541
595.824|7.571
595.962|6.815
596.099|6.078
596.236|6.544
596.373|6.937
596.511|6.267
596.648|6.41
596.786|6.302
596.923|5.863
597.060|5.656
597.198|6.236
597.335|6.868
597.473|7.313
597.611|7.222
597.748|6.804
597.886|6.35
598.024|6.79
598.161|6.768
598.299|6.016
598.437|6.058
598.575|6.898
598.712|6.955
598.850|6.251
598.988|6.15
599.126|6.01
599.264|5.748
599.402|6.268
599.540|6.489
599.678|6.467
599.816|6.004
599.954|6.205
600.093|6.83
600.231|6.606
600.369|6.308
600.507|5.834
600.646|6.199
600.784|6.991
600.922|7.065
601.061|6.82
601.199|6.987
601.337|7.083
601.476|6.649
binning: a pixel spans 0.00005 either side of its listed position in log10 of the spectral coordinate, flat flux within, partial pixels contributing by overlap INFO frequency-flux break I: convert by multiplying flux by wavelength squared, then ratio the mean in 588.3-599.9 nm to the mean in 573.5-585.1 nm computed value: 1.0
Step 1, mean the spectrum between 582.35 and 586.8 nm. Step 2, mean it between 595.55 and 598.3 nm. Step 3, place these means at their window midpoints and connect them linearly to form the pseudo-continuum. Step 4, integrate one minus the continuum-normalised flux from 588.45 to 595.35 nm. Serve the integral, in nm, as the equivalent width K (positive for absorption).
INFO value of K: 0.37 nm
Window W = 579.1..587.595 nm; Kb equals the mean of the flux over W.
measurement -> 6.95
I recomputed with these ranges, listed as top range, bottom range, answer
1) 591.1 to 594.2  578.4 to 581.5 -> 1.04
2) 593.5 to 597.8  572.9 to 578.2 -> 1.11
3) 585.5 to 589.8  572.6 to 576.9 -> 1.02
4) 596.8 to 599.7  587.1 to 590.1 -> 1.08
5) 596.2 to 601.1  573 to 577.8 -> 1.05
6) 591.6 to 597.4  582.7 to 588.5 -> 0.97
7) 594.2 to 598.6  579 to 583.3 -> 1.03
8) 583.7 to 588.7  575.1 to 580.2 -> 1.09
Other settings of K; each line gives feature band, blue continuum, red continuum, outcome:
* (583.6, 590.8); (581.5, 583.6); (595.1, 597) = 0.338 nm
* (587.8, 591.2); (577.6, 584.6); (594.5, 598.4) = 0.341 nm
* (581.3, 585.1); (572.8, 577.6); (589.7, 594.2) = -0.312 nm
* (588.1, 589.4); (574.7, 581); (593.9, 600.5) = 0.187 nm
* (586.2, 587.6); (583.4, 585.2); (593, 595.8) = 0.031 nm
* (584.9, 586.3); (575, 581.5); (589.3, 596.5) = -0.064 nm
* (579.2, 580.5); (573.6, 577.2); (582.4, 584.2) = 0.102 nm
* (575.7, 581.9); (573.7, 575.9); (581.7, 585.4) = 0.245 nm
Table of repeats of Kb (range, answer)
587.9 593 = 6.18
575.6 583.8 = 6.77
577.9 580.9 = 6.63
